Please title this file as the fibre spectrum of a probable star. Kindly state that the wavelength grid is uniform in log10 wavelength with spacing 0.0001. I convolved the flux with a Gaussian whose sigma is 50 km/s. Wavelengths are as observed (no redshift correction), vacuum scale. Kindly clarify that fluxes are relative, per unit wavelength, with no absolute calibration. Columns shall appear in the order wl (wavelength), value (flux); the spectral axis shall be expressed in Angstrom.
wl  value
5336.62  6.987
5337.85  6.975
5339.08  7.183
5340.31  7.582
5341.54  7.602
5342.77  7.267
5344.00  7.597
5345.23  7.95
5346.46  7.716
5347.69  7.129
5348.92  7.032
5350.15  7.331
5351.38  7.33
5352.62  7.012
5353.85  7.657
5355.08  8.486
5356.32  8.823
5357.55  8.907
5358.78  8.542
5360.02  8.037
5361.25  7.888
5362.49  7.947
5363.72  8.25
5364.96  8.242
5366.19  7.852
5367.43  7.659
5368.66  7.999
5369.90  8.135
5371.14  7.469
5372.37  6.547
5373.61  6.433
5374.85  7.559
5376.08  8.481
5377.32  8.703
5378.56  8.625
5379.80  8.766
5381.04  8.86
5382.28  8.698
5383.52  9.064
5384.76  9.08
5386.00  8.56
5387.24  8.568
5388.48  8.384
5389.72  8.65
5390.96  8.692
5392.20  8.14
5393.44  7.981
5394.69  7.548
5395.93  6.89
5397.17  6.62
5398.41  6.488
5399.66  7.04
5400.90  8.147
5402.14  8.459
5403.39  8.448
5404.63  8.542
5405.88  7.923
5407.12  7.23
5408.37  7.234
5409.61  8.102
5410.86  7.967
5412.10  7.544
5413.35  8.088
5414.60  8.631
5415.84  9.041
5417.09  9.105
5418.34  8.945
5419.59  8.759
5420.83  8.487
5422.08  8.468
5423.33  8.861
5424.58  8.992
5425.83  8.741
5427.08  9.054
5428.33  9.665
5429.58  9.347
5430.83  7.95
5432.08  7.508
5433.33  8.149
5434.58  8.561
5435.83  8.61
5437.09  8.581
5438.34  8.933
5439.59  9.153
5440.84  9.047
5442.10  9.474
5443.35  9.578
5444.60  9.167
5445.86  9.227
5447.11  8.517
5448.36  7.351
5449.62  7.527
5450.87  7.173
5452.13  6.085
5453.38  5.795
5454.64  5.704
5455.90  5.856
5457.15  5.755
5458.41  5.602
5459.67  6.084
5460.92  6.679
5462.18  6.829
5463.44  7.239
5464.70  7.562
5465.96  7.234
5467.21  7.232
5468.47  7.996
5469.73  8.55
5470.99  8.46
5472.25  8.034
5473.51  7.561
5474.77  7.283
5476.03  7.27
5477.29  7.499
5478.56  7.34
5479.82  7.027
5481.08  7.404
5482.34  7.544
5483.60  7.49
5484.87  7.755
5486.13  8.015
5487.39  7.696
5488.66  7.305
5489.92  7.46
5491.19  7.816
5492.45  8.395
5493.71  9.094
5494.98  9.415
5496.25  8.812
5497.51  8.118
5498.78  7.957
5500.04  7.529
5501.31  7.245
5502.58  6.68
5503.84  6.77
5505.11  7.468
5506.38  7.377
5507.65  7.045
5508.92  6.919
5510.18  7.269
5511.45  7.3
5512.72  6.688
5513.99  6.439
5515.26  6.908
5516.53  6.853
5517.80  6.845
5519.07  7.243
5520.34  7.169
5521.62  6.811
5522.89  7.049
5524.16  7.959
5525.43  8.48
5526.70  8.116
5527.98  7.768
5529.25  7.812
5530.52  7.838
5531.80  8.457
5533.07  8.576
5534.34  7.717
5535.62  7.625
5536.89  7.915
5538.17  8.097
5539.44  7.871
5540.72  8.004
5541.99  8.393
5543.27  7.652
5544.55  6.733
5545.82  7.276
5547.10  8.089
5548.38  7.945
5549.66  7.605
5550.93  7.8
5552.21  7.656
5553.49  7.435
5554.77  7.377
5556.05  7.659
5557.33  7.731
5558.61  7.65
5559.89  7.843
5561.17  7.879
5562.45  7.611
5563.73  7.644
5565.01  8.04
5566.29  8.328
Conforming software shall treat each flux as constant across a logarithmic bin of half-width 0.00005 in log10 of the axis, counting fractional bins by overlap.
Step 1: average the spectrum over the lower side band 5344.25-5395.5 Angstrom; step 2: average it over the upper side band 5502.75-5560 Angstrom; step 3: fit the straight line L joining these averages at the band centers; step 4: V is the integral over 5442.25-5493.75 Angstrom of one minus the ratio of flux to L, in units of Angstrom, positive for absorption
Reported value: 2.0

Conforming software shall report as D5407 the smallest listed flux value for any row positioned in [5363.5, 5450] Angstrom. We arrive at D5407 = 6.433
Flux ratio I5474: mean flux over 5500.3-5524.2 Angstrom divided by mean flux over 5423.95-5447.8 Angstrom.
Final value 0.8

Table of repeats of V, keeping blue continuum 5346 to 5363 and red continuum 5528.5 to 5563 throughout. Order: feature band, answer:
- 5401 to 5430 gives -2.5 Angstrom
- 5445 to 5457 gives 1.2 Angstrom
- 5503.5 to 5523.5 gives 2.0 Angstrom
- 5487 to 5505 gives -0.2 Angstrom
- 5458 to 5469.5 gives 1.2 Angstrom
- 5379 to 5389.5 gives -1.2 Angstrom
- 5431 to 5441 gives -0.9 Angstrom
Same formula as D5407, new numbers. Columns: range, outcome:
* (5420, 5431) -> 7.95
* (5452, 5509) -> 5.602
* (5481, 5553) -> 6.439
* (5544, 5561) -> 6.733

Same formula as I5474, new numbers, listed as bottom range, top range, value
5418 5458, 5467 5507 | 0.94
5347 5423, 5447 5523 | 0.90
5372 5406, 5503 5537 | 0.92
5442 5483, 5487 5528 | 1.02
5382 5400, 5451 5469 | 0.82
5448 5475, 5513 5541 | 1.09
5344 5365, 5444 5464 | 0.88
